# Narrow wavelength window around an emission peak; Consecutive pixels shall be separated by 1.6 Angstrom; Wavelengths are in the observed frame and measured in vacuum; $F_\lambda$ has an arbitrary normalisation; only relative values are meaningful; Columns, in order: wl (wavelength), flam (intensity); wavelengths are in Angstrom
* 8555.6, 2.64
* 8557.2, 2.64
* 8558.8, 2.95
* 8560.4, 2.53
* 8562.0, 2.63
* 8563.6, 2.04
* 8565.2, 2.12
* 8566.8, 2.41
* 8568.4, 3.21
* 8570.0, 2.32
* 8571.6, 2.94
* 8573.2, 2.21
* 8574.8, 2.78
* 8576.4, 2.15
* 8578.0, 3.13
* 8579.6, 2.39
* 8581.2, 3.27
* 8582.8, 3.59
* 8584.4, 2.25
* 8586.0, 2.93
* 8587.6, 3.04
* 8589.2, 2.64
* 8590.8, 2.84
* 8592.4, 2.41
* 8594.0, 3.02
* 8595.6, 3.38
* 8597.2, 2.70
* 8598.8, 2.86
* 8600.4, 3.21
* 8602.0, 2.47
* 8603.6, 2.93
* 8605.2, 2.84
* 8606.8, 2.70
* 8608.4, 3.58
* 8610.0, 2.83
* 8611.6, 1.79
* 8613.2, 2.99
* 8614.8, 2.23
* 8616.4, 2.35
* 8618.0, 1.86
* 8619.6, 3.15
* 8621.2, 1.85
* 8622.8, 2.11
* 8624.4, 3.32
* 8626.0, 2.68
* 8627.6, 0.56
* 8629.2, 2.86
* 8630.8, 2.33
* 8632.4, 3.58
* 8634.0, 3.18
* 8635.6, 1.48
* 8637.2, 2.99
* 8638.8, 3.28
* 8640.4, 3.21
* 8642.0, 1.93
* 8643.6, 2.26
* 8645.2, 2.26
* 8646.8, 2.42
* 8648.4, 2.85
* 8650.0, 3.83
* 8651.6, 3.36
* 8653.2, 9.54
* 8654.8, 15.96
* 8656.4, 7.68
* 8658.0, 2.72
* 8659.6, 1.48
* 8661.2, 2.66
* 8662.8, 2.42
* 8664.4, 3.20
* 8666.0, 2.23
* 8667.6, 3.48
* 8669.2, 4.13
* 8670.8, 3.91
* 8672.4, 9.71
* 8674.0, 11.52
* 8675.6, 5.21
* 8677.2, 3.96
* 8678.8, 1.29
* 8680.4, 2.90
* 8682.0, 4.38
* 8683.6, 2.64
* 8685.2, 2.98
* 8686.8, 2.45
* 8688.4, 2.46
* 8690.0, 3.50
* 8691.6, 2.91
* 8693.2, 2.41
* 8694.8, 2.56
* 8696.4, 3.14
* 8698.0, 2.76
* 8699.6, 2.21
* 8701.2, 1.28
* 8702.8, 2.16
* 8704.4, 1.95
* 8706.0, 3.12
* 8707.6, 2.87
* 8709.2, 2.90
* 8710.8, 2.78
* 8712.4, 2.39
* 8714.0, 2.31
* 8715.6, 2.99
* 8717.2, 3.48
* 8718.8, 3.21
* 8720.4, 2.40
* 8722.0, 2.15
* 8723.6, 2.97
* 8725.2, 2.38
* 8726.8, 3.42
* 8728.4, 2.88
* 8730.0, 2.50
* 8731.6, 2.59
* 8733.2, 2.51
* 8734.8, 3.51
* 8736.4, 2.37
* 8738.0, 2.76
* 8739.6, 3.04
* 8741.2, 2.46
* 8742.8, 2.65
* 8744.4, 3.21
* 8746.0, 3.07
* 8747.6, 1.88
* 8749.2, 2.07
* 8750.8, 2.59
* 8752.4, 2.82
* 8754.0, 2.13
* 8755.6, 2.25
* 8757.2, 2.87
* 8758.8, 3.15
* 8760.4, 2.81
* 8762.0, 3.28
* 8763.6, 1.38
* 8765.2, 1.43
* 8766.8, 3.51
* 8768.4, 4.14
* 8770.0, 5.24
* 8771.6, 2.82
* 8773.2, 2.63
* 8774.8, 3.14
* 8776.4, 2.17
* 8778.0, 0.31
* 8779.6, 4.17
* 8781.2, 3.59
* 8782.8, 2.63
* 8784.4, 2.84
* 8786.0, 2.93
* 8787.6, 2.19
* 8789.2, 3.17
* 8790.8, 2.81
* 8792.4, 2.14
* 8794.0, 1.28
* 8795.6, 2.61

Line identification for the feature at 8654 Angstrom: [S II]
